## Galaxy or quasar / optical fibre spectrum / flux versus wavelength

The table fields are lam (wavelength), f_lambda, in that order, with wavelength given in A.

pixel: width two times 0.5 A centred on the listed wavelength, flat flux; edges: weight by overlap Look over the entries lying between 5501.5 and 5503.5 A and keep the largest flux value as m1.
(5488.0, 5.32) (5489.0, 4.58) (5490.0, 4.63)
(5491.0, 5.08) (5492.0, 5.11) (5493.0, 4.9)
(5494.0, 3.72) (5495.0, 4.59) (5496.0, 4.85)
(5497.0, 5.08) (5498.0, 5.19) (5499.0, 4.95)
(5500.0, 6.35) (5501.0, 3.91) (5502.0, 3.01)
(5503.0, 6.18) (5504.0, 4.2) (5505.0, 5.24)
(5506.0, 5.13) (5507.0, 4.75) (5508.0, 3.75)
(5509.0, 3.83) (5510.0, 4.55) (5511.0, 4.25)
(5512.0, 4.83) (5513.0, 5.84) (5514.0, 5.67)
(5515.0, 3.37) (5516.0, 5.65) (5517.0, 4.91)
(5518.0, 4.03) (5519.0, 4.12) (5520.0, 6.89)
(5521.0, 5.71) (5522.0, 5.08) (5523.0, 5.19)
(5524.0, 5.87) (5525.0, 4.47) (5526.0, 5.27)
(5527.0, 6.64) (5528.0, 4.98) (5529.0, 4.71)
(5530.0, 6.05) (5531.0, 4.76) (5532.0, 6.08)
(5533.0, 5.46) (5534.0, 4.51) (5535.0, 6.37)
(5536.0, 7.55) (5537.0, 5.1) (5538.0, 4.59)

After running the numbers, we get 6.18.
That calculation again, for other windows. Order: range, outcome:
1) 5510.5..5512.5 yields 4.83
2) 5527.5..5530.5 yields 6.05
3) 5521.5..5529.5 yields 6.64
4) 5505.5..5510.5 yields 5.13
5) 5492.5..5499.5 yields 5.19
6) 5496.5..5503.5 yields 6.35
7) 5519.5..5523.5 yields 6.89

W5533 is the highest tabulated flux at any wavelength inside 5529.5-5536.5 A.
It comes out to 7.55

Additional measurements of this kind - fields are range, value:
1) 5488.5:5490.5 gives 4.63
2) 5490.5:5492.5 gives 5.11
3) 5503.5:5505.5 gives 5.24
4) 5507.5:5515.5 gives 5.84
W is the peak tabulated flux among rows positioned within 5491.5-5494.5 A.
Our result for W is 5.11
